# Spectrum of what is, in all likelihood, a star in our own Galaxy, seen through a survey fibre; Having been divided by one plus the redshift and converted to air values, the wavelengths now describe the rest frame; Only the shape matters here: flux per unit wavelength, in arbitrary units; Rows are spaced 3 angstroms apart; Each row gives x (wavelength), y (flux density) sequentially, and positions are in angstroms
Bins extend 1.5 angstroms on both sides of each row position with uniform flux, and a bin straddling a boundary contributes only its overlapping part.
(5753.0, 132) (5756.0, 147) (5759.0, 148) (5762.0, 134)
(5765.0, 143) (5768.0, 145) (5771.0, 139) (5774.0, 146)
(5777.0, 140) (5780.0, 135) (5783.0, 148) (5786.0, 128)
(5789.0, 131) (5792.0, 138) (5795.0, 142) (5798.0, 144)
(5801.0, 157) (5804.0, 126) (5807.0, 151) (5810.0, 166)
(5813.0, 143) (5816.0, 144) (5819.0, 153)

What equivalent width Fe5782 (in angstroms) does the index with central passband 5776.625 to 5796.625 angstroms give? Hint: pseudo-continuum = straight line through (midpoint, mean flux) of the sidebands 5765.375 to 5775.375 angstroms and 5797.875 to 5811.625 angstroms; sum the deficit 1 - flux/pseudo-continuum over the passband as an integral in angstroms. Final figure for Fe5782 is 1.2 angstroms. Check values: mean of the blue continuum 143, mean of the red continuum 149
